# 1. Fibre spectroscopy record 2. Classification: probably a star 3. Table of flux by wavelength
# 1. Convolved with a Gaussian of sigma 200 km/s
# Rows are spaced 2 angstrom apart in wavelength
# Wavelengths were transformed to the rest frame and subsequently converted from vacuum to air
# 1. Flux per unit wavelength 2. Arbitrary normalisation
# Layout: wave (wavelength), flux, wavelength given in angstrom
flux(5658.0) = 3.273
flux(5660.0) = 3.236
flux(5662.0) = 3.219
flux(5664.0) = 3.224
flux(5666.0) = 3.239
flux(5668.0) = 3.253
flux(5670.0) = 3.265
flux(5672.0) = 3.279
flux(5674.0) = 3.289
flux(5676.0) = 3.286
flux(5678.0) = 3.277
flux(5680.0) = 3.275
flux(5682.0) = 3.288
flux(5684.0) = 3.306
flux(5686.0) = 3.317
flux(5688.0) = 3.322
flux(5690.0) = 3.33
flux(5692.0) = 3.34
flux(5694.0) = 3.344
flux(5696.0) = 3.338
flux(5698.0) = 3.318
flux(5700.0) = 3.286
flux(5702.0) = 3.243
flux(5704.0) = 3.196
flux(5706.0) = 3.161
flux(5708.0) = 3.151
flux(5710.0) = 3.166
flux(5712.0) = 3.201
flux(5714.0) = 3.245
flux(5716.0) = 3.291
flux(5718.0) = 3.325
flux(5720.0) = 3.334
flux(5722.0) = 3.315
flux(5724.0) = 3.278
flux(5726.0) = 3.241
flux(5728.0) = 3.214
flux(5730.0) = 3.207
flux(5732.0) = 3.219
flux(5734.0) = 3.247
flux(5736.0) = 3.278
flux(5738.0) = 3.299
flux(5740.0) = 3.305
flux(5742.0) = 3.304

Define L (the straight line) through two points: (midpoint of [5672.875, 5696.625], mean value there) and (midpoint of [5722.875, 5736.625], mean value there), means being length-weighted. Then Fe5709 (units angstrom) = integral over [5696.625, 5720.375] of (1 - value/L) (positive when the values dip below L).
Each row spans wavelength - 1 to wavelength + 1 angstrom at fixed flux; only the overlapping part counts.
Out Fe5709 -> 0.2 angstrom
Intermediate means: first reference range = 3.31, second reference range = 3.24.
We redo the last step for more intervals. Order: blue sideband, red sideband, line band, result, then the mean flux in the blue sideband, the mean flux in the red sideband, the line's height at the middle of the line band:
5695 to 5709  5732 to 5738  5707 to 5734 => 0.06 angstrom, 3.24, 3.26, 3.25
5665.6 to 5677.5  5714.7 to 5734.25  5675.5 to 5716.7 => -0.01 angstrom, 3.27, 3.27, 3.27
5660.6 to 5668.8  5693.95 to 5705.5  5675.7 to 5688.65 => -0.16 angstrom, 3.23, 3.28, 3.26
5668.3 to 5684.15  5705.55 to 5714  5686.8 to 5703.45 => -0.46 angstrom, 3.28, 3.18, 3.22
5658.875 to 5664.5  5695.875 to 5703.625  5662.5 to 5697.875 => -0.40 angstrom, 3.23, 3.28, 3.25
